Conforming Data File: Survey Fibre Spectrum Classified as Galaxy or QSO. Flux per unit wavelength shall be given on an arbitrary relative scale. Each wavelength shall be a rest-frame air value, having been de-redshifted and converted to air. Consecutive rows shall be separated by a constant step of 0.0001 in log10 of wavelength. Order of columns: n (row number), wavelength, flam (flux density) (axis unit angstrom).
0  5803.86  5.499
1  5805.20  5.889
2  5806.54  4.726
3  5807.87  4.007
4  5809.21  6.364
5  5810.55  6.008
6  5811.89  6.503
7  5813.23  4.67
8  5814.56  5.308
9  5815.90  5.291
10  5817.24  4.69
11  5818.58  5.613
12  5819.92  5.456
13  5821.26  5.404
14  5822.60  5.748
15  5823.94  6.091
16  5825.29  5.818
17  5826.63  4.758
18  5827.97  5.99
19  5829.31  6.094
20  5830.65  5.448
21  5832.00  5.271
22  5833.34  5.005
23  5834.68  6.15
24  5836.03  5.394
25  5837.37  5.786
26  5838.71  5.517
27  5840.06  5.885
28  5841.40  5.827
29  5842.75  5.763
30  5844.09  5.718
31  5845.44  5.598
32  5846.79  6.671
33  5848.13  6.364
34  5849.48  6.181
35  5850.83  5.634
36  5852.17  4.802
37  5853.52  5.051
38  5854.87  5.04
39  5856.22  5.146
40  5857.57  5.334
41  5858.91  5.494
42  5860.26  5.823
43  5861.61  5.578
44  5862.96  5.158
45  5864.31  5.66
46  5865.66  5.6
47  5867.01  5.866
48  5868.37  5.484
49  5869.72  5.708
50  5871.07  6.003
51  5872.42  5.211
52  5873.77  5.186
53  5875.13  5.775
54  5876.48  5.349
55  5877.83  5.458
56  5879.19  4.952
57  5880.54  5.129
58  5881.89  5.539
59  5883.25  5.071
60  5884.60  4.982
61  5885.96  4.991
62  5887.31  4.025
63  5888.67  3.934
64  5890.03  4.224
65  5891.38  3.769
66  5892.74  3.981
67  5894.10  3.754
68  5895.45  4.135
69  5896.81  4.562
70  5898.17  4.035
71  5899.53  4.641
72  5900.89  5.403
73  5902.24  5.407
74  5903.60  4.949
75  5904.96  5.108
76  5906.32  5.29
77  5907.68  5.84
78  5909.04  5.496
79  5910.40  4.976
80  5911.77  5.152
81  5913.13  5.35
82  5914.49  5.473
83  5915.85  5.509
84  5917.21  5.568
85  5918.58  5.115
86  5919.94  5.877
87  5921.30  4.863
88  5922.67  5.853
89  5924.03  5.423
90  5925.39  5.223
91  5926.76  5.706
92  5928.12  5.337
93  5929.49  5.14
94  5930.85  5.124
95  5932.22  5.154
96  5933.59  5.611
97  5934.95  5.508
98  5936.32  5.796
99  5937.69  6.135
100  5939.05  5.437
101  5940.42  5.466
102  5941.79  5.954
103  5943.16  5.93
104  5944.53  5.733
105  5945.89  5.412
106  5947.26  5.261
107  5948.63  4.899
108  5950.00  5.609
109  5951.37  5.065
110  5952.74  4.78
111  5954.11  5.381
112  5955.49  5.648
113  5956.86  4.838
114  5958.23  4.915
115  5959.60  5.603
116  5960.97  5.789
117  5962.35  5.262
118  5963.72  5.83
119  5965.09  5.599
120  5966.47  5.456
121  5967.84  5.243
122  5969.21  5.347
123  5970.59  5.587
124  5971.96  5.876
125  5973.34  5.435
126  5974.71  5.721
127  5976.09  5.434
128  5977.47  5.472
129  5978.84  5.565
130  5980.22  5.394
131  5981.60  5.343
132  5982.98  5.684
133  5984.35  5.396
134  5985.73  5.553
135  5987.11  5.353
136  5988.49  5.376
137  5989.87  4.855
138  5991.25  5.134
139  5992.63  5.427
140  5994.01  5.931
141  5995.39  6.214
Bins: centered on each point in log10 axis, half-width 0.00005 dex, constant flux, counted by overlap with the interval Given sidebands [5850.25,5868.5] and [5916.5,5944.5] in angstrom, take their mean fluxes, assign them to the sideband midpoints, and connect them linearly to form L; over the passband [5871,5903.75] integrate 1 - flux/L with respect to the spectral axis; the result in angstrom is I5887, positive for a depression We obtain 3.92 angstrom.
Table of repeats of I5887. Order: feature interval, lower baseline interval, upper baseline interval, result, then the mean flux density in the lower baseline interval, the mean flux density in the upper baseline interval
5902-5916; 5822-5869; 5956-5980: 0.6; 5.62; 5.47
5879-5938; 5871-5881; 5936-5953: 4.0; 5.35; 5.51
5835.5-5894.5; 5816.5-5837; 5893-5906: -2.6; 5.53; 4.66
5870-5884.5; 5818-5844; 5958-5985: 0.6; 5.63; 5.51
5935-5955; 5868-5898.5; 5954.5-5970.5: -0.8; 4.84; 5.42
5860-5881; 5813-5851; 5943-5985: 0.3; 5.64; 5.43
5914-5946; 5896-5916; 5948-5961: -2.1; 5.13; 5.23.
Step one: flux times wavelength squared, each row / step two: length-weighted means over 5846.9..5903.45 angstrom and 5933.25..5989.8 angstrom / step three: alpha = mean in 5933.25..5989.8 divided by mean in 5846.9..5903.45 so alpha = 1.1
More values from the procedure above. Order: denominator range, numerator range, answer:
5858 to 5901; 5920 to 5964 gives 1.11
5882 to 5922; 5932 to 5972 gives 1.14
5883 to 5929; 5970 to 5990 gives 1.13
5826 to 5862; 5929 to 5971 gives 1.01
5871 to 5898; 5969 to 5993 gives 1.18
